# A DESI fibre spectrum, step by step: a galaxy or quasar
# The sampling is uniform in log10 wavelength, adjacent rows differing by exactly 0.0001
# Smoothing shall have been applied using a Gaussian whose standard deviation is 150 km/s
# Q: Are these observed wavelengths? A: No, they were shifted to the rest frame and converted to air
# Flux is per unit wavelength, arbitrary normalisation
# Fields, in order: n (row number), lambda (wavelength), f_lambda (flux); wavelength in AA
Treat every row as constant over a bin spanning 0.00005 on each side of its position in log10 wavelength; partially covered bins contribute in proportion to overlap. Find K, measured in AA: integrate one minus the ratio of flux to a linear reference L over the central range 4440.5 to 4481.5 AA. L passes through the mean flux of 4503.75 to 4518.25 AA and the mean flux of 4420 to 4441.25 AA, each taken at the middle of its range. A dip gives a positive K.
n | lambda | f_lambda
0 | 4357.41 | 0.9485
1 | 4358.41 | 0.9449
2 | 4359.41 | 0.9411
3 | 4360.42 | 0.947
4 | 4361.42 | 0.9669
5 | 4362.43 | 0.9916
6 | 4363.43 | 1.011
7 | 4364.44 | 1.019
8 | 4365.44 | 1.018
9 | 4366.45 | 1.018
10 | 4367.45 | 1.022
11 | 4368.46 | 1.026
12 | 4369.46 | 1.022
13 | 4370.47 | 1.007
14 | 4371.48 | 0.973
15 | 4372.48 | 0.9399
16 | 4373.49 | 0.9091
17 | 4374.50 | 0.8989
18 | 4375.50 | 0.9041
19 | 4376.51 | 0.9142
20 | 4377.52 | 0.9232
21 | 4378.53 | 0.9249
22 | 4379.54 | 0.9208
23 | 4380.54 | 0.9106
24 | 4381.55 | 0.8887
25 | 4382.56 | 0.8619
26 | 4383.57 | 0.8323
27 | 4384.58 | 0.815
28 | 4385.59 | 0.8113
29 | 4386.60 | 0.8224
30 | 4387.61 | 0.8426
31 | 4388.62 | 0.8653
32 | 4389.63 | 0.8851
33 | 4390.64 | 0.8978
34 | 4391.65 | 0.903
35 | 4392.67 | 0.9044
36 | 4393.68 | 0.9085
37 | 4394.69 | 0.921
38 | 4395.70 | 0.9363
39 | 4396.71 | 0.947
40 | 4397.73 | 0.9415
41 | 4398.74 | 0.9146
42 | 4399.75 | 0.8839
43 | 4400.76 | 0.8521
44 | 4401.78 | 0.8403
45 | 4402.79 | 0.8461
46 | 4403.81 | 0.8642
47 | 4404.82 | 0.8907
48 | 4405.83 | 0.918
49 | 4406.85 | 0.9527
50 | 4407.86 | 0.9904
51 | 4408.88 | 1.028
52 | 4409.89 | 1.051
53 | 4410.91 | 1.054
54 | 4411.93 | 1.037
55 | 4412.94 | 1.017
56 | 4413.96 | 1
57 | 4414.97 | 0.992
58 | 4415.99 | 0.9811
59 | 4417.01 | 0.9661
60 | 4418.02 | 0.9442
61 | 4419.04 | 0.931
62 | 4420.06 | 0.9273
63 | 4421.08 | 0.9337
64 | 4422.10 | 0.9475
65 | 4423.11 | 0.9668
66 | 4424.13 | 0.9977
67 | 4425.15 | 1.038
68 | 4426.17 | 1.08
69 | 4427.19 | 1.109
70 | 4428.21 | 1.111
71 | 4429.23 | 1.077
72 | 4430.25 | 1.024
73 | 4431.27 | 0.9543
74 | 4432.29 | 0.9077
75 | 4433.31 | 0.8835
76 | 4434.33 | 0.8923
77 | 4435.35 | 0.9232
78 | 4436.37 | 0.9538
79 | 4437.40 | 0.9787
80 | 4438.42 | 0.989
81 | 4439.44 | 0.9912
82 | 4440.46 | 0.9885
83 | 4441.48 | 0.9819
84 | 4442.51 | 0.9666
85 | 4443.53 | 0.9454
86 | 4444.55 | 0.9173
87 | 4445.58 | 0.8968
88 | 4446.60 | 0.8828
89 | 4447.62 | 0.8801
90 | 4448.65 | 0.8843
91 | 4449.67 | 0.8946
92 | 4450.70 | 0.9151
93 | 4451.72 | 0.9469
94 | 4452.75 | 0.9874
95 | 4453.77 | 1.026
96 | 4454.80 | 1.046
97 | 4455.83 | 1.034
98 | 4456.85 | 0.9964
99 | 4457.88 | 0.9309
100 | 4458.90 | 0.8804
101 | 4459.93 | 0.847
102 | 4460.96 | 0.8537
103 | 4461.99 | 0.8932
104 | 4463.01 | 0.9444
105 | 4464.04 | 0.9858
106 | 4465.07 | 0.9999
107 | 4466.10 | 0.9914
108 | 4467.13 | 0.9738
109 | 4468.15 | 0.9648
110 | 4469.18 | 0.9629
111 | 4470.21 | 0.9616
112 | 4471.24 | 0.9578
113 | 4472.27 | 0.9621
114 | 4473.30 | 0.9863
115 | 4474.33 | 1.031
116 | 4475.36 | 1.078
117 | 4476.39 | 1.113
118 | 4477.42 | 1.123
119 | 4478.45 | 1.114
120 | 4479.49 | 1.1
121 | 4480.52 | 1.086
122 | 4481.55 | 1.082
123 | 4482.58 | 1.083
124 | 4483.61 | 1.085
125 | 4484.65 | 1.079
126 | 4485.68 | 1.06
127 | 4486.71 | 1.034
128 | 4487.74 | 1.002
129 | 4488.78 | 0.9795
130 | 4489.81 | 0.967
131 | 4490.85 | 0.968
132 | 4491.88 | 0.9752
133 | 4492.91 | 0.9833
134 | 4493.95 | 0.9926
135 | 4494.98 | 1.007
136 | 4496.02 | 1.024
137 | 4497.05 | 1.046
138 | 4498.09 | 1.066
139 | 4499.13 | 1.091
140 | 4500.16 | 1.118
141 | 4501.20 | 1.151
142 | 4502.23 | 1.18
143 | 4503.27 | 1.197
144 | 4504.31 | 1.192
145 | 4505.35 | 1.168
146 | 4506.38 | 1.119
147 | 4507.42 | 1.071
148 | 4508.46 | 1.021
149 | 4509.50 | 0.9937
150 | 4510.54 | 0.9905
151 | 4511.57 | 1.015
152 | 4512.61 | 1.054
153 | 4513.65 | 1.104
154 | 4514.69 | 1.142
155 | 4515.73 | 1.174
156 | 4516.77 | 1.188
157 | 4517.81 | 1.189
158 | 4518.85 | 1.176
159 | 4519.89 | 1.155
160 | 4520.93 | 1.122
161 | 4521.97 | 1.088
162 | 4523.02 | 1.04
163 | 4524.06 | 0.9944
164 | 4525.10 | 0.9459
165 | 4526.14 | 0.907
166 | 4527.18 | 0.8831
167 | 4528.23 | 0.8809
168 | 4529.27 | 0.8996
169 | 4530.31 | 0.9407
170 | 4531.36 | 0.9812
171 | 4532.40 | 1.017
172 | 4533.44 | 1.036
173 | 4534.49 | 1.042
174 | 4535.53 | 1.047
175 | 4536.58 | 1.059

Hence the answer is 2.2 AA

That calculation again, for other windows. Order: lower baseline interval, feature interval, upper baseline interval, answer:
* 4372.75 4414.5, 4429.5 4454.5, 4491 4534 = 0.7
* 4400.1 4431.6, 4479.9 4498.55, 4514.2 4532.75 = -0.2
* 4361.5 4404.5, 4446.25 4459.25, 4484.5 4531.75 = 0.6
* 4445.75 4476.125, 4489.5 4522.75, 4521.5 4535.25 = -4.0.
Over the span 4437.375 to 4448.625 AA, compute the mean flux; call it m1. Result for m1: 0.943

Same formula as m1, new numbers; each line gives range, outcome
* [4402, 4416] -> 0.97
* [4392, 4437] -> 0.96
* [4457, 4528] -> 1.04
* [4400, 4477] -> 0.965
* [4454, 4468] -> 0.954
